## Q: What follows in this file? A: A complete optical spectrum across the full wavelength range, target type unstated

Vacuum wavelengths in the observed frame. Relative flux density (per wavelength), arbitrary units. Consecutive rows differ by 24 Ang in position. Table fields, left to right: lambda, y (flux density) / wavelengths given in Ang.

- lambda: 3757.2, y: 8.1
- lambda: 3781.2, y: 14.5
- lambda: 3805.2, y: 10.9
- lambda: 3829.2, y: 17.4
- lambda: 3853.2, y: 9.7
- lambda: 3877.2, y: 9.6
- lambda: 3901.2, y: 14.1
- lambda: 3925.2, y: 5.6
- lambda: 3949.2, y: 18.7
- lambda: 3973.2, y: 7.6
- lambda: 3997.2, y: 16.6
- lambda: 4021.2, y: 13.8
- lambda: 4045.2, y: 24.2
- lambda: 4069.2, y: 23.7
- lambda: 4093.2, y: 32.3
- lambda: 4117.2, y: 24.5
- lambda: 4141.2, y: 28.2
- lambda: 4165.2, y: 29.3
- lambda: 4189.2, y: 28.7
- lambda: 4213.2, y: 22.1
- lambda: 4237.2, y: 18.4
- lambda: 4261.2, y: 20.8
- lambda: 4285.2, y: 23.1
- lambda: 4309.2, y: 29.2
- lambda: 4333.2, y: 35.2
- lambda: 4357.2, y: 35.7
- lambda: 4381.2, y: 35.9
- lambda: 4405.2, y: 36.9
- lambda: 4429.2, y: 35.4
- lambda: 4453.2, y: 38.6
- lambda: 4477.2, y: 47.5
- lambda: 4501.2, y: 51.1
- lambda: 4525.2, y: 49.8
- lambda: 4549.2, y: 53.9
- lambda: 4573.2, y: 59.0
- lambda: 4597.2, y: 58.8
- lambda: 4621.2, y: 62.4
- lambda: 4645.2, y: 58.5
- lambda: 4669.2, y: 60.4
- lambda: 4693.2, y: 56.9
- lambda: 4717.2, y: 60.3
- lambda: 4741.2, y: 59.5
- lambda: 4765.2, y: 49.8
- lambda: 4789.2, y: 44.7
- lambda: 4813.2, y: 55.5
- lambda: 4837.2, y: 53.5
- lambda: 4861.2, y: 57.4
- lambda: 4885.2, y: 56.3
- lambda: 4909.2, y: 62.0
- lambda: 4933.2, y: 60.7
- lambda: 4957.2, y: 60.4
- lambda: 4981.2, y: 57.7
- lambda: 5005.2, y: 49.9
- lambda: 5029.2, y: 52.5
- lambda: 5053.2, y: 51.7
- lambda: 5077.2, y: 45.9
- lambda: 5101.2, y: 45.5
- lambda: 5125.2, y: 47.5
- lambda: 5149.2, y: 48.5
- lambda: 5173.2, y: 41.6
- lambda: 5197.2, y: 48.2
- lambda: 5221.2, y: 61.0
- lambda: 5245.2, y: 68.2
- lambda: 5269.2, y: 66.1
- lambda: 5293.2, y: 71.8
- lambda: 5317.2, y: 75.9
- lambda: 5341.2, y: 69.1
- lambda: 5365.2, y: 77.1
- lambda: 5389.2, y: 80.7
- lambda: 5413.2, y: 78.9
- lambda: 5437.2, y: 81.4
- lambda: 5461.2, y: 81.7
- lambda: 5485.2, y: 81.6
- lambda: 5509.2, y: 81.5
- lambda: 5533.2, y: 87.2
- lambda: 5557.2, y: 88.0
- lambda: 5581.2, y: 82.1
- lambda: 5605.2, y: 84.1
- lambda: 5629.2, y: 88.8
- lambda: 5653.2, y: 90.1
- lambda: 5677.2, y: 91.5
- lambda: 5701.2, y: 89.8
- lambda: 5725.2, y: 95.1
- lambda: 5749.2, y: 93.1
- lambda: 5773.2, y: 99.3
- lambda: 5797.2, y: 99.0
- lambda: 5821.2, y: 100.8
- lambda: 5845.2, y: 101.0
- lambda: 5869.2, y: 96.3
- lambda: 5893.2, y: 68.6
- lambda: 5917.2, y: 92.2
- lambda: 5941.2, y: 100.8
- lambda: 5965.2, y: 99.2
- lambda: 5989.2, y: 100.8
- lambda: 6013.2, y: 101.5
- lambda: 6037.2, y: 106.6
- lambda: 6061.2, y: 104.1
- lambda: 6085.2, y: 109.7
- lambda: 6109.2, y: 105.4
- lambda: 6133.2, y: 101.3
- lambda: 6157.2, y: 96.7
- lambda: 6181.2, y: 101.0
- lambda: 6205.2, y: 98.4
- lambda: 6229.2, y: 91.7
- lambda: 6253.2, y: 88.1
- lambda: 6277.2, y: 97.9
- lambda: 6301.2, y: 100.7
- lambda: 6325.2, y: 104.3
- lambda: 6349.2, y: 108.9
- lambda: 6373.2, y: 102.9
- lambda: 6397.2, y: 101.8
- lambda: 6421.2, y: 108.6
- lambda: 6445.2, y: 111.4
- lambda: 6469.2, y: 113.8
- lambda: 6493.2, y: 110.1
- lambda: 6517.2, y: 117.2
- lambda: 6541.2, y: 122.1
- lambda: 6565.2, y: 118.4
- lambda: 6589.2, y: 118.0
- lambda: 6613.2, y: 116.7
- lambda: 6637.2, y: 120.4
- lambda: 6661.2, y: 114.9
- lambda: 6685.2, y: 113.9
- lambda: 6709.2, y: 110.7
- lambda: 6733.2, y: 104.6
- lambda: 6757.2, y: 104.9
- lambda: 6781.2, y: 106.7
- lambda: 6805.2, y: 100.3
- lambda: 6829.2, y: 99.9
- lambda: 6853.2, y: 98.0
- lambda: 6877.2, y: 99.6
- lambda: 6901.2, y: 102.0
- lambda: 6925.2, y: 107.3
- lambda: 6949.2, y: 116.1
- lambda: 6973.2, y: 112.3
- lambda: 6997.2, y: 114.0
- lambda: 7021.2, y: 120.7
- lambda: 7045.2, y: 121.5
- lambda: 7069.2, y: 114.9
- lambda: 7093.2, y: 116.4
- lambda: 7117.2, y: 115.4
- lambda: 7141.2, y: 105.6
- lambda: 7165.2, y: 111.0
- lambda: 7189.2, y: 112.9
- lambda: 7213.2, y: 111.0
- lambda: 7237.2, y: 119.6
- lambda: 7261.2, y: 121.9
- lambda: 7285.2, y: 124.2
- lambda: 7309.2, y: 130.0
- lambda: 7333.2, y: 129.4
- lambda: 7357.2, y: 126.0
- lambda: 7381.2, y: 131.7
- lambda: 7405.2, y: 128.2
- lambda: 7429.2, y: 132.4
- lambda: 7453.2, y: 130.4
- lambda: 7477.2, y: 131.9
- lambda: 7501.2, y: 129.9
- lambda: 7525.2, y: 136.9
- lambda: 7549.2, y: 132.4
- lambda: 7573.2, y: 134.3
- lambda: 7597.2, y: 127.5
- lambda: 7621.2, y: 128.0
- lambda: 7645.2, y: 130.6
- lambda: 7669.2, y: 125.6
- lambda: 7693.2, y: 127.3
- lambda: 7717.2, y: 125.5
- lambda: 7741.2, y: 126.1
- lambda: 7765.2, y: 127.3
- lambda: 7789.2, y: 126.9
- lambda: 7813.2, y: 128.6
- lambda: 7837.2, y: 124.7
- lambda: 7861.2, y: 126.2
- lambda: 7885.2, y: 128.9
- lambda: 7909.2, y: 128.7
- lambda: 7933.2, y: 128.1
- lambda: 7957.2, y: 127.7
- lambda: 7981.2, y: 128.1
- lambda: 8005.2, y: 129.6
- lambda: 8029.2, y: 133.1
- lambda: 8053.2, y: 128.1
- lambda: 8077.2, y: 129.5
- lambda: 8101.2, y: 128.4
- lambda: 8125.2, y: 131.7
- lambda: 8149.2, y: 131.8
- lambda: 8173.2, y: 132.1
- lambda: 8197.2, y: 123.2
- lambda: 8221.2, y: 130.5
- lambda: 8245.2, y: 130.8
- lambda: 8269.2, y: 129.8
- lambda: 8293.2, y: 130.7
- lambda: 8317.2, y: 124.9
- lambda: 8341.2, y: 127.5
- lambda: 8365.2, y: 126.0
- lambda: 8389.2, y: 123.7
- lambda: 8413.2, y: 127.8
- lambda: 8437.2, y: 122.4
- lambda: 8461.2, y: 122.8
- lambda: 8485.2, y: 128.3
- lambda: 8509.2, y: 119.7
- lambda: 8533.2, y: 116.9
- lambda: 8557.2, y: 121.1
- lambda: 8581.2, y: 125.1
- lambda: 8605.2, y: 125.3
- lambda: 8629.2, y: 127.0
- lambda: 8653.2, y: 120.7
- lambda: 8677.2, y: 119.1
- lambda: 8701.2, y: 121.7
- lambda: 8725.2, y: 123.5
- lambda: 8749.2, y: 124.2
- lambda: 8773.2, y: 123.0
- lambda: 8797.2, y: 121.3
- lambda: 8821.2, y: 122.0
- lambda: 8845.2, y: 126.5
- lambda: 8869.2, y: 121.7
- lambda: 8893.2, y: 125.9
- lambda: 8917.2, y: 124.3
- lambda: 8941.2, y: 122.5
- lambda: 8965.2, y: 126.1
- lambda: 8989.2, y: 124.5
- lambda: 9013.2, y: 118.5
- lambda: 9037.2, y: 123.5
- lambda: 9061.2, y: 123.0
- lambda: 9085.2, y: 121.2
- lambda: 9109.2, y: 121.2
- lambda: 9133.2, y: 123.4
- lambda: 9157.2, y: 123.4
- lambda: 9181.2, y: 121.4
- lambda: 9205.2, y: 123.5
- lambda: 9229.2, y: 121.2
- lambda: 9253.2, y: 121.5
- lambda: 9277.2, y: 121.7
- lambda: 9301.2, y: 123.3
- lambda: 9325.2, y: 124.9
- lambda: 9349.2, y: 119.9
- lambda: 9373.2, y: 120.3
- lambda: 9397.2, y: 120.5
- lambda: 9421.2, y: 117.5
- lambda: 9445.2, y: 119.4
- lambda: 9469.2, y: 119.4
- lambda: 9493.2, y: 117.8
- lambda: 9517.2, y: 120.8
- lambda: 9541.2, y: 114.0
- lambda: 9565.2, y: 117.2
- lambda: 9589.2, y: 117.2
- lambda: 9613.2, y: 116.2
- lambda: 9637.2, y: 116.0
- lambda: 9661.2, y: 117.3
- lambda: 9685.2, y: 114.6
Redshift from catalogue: 0.00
